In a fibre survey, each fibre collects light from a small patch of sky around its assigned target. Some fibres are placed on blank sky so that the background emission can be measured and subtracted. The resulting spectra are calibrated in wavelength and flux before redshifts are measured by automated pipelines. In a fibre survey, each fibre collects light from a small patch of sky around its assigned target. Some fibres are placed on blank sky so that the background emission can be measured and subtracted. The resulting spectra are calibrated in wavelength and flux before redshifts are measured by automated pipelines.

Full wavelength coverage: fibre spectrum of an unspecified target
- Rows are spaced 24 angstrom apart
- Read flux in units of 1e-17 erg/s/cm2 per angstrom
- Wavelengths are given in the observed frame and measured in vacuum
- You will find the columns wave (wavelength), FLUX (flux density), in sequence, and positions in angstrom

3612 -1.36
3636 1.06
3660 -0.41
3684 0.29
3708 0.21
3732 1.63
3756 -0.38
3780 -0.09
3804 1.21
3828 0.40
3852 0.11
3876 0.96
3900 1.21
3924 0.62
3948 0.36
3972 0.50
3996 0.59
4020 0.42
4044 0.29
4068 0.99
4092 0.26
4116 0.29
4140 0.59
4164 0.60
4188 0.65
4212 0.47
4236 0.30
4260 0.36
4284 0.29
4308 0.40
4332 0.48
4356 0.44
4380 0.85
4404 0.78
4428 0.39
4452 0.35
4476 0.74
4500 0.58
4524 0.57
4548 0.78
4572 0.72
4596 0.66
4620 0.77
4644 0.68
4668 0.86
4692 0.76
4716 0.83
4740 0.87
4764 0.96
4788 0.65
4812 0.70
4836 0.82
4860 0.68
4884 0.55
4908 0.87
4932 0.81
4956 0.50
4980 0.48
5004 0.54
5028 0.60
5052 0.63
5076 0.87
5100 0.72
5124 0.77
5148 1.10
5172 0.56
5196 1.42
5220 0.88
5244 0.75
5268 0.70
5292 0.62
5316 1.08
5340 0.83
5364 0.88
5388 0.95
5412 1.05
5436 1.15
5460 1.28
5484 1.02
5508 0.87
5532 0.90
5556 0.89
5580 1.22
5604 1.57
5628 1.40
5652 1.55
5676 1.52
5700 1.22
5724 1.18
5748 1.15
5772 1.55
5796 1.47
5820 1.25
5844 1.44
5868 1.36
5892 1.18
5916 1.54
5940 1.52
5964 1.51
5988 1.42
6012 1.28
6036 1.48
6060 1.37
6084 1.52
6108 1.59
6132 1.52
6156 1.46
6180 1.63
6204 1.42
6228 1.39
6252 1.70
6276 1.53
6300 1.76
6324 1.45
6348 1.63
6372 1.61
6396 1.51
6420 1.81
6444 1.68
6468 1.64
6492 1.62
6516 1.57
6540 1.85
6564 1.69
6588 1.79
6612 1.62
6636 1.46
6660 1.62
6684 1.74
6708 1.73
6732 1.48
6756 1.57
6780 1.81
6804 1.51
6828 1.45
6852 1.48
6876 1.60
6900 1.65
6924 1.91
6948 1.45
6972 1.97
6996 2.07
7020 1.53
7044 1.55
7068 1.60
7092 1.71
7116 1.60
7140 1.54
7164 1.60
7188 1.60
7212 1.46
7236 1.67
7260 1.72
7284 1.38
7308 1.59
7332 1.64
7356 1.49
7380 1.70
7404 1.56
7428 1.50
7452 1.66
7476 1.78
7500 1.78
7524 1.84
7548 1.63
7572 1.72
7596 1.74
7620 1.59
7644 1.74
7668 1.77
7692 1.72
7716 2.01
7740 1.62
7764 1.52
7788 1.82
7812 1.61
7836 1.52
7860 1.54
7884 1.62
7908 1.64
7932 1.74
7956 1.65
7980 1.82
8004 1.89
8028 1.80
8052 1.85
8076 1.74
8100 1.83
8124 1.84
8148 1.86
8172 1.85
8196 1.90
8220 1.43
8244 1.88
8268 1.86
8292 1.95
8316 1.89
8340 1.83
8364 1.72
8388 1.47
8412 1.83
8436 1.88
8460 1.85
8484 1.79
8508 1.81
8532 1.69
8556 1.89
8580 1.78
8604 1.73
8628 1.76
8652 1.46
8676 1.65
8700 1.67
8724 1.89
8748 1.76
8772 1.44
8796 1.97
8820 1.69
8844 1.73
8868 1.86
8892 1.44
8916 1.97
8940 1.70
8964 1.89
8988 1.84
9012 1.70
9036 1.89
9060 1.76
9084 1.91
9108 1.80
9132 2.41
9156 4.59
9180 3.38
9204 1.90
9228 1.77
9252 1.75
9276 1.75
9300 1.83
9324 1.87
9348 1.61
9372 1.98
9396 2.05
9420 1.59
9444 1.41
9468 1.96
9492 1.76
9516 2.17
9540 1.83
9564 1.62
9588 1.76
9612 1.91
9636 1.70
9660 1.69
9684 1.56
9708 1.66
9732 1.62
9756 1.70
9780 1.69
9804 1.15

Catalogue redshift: 0.394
